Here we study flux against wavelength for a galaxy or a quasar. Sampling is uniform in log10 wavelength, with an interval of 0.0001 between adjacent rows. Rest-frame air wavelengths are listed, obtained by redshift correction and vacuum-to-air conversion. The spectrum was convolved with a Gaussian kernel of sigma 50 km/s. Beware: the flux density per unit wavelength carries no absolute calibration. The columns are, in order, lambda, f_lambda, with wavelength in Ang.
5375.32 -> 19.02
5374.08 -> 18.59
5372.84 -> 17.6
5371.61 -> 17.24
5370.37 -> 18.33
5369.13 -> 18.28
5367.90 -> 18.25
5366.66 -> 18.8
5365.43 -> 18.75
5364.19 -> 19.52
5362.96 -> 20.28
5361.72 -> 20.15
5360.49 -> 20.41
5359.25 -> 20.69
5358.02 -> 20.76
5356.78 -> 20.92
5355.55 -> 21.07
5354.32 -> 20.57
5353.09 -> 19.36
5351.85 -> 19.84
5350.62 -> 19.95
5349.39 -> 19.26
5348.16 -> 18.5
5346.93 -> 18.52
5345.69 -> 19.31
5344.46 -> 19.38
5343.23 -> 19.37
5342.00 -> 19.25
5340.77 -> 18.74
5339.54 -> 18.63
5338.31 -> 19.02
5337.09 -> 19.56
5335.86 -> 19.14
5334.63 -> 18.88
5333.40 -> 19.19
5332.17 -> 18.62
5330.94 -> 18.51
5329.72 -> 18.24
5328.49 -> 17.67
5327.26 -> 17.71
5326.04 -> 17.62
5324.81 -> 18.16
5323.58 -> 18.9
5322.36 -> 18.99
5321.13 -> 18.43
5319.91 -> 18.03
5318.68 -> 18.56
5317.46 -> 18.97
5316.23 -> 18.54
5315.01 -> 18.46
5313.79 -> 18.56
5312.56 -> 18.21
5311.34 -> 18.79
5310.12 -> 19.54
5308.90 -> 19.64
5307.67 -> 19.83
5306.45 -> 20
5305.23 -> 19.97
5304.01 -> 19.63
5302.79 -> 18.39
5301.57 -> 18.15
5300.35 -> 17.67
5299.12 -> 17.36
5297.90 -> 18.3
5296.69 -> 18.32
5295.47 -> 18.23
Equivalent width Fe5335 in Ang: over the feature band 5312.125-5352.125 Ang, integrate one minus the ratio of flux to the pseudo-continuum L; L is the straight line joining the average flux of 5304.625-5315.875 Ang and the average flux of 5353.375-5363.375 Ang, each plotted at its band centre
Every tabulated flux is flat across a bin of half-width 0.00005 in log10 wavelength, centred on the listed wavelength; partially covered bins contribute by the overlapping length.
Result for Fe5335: 2.2 Ang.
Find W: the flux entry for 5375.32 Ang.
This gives 19.02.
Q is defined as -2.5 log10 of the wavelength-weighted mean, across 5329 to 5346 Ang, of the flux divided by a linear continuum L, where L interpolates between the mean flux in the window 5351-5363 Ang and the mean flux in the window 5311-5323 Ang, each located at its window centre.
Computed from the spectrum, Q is 0.03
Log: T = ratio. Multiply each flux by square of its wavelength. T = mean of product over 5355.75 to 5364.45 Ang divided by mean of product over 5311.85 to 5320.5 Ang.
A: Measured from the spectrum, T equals 1.13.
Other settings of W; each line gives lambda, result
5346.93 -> 18.52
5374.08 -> 18.59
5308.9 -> 19.64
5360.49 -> 20.41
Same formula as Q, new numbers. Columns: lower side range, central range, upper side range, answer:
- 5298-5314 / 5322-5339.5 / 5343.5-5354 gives 0.03 mag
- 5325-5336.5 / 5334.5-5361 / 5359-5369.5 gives -0.04 mag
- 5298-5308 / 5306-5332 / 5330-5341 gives 0.01 mag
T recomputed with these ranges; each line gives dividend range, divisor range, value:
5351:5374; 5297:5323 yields 1.06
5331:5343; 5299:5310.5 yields 1.01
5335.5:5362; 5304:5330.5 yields 1.06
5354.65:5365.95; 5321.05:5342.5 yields 1.10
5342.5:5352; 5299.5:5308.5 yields 1.03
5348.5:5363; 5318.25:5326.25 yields 1.11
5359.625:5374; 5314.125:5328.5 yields 1.05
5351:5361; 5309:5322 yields 1.11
